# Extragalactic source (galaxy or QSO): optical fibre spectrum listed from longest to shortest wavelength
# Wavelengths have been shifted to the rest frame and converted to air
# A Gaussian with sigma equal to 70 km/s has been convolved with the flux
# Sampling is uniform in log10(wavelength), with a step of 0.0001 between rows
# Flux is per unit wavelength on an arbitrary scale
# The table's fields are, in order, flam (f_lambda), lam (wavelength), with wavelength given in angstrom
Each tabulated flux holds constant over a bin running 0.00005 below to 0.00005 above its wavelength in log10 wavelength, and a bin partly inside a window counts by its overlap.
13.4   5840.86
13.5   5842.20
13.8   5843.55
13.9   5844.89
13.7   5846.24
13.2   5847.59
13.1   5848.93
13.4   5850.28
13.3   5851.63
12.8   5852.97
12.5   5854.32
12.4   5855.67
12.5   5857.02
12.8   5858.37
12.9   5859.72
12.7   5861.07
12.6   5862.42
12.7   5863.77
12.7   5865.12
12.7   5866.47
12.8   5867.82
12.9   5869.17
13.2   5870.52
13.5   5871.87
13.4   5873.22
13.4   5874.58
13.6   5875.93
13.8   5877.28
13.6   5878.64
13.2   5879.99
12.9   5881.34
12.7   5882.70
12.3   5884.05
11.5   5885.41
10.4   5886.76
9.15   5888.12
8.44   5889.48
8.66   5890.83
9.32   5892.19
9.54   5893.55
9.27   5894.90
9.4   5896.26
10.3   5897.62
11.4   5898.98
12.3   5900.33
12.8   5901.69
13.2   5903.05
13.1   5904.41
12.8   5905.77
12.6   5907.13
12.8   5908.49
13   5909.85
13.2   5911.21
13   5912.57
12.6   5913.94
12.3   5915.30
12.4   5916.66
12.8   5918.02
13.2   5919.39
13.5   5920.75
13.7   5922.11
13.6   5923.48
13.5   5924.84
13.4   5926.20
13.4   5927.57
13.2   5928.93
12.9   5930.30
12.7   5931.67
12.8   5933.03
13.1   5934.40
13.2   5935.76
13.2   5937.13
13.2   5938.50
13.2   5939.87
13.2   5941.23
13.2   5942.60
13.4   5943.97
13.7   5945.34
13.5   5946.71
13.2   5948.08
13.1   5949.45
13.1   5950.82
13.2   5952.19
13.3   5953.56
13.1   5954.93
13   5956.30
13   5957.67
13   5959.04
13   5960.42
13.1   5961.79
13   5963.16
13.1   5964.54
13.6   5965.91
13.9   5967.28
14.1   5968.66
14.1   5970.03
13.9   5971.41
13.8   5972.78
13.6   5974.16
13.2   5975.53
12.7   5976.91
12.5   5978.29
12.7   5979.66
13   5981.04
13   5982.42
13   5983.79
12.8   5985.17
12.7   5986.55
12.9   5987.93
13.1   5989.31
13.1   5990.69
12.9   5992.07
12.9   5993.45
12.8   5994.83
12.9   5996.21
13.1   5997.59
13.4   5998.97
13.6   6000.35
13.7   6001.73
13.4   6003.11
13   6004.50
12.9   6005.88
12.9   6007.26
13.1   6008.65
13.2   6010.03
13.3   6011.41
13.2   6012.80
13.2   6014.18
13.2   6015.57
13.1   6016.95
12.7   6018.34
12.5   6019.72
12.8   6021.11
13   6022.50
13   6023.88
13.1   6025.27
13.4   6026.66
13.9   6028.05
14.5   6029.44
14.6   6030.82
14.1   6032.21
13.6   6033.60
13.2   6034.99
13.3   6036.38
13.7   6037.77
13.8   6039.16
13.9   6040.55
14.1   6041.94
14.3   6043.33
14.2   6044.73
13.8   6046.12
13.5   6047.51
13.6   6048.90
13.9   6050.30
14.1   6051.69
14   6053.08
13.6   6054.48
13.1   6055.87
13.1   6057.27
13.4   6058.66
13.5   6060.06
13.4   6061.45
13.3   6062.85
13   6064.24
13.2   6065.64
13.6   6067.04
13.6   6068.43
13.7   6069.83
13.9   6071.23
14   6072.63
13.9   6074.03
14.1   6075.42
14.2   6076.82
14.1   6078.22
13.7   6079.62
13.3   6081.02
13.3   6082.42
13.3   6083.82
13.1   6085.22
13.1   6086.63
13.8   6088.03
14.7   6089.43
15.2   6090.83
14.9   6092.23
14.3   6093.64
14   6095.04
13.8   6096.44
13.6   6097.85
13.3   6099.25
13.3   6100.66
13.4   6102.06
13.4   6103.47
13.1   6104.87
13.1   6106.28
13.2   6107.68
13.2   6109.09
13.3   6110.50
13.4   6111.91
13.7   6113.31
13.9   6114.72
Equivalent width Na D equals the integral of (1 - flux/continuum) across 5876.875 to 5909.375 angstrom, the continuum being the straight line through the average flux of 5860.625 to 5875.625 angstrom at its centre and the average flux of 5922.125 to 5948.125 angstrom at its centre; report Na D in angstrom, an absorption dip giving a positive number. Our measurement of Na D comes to 4.0 angstrom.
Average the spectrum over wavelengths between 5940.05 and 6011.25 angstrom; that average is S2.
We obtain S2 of 13.2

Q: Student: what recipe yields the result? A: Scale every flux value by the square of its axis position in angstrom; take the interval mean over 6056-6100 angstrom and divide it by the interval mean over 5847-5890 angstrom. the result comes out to 1.2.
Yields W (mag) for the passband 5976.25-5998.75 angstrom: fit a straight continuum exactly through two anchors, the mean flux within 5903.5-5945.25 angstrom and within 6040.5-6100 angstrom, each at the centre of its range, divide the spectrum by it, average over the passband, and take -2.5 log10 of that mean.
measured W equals 0.04 mag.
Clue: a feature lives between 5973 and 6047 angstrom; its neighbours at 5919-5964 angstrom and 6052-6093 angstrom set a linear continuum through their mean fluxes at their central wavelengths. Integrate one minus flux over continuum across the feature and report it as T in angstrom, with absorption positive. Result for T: 1.0 angstrom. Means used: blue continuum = 13.2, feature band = 13.3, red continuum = 13.7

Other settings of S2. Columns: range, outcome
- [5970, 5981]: 13.2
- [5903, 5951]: 13.1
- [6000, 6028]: 13.1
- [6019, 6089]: 13.6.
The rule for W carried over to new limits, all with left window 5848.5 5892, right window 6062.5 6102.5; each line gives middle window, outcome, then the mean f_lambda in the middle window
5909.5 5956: -0.03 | 13.1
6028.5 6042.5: -0.03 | 13.9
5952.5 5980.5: -0.02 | 13.3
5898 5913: -0.01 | 12.7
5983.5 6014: 0.01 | 13.1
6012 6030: 0.01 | 13.2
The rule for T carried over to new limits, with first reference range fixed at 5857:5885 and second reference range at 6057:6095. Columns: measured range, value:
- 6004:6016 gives 0.3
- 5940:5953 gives 0.0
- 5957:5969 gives 0.0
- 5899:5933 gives 0.5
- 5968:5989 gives 0.3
